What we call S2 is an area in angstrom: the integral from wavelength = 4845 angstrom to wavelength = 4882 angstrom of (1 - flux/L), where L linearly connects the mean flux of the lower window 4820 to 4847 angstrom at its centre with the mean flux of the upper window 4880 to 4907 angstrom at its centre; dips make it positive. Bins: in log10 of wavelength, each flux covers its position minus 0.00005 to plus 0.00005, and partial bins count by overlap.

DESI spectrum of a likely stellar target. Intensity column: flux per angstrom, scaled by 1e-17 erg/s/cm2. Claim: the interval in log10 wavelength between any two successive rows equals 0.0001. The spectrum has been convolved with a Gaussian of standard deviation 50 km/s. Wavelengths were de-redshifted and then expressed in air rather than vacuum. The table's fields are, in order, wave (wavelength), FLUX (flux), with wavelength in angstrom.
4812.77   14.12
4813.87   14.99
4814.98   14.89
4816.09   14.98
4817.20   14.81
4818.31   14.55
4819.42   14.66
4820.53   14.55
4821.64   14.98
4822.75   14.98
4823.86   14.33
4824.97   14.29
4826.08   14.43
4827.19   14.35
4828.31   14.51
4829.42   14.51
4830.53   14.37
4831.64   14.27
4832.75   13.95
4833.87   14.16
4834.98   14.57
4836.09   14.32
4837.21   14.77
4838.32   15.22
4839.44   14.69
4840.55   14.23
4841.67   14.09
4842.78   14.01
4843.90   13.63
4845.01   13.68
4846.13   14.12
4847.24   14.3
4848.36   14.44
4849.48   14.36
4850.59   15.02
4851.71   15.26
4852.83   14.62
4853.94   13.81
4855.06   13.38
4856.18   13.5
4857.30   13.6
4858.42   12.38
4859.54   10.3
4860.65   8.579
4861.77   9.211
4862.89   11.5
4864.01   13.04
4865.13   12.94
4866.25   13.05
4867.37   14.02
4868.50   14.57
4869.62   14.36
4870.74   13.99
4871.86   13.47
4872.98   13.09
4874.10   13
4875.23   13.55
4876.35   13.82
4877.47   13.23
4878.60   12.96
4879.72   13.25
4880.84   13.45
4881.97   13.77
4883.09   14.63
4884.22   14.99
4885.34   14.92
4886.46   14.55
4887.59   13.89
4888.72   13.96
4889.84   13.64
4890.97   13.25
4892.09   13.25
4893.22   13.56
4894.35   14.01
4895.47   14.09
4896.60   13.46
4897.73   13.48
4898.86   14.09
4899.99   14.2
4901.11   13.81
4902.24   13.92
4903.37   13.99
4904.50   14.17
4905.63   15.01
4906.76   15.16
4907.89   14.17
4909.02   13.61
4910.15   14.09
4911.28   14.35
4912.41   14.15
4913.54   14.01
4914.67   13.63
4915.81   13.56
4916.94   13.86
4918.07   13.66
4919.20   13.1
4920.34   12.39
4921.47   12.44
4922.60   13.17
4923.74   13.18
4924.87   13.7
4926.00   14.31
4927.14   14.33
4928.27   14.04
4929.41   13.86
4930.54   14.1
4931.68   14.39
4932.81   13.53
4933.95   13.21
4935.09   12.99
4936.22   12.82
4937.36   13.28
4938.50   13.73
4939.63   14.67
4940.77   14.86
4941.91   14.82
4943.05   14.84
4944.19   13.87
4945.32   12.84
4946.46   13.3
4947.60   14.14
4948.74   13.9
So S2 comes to 2.4 angstrom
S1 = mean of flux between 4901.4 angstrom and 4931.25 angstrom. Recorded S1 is 13.8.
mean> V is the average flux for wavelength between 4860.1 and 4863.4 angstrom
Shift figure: 9.74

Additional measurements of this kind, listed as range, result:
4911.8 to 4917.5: 13.8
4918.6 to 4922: 12.7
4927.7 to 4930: 14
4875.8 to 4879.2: 13.3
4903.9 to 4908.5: 14.6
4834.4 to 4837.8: 14.6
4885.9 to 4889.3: 14.1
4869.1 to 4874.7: 13.6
